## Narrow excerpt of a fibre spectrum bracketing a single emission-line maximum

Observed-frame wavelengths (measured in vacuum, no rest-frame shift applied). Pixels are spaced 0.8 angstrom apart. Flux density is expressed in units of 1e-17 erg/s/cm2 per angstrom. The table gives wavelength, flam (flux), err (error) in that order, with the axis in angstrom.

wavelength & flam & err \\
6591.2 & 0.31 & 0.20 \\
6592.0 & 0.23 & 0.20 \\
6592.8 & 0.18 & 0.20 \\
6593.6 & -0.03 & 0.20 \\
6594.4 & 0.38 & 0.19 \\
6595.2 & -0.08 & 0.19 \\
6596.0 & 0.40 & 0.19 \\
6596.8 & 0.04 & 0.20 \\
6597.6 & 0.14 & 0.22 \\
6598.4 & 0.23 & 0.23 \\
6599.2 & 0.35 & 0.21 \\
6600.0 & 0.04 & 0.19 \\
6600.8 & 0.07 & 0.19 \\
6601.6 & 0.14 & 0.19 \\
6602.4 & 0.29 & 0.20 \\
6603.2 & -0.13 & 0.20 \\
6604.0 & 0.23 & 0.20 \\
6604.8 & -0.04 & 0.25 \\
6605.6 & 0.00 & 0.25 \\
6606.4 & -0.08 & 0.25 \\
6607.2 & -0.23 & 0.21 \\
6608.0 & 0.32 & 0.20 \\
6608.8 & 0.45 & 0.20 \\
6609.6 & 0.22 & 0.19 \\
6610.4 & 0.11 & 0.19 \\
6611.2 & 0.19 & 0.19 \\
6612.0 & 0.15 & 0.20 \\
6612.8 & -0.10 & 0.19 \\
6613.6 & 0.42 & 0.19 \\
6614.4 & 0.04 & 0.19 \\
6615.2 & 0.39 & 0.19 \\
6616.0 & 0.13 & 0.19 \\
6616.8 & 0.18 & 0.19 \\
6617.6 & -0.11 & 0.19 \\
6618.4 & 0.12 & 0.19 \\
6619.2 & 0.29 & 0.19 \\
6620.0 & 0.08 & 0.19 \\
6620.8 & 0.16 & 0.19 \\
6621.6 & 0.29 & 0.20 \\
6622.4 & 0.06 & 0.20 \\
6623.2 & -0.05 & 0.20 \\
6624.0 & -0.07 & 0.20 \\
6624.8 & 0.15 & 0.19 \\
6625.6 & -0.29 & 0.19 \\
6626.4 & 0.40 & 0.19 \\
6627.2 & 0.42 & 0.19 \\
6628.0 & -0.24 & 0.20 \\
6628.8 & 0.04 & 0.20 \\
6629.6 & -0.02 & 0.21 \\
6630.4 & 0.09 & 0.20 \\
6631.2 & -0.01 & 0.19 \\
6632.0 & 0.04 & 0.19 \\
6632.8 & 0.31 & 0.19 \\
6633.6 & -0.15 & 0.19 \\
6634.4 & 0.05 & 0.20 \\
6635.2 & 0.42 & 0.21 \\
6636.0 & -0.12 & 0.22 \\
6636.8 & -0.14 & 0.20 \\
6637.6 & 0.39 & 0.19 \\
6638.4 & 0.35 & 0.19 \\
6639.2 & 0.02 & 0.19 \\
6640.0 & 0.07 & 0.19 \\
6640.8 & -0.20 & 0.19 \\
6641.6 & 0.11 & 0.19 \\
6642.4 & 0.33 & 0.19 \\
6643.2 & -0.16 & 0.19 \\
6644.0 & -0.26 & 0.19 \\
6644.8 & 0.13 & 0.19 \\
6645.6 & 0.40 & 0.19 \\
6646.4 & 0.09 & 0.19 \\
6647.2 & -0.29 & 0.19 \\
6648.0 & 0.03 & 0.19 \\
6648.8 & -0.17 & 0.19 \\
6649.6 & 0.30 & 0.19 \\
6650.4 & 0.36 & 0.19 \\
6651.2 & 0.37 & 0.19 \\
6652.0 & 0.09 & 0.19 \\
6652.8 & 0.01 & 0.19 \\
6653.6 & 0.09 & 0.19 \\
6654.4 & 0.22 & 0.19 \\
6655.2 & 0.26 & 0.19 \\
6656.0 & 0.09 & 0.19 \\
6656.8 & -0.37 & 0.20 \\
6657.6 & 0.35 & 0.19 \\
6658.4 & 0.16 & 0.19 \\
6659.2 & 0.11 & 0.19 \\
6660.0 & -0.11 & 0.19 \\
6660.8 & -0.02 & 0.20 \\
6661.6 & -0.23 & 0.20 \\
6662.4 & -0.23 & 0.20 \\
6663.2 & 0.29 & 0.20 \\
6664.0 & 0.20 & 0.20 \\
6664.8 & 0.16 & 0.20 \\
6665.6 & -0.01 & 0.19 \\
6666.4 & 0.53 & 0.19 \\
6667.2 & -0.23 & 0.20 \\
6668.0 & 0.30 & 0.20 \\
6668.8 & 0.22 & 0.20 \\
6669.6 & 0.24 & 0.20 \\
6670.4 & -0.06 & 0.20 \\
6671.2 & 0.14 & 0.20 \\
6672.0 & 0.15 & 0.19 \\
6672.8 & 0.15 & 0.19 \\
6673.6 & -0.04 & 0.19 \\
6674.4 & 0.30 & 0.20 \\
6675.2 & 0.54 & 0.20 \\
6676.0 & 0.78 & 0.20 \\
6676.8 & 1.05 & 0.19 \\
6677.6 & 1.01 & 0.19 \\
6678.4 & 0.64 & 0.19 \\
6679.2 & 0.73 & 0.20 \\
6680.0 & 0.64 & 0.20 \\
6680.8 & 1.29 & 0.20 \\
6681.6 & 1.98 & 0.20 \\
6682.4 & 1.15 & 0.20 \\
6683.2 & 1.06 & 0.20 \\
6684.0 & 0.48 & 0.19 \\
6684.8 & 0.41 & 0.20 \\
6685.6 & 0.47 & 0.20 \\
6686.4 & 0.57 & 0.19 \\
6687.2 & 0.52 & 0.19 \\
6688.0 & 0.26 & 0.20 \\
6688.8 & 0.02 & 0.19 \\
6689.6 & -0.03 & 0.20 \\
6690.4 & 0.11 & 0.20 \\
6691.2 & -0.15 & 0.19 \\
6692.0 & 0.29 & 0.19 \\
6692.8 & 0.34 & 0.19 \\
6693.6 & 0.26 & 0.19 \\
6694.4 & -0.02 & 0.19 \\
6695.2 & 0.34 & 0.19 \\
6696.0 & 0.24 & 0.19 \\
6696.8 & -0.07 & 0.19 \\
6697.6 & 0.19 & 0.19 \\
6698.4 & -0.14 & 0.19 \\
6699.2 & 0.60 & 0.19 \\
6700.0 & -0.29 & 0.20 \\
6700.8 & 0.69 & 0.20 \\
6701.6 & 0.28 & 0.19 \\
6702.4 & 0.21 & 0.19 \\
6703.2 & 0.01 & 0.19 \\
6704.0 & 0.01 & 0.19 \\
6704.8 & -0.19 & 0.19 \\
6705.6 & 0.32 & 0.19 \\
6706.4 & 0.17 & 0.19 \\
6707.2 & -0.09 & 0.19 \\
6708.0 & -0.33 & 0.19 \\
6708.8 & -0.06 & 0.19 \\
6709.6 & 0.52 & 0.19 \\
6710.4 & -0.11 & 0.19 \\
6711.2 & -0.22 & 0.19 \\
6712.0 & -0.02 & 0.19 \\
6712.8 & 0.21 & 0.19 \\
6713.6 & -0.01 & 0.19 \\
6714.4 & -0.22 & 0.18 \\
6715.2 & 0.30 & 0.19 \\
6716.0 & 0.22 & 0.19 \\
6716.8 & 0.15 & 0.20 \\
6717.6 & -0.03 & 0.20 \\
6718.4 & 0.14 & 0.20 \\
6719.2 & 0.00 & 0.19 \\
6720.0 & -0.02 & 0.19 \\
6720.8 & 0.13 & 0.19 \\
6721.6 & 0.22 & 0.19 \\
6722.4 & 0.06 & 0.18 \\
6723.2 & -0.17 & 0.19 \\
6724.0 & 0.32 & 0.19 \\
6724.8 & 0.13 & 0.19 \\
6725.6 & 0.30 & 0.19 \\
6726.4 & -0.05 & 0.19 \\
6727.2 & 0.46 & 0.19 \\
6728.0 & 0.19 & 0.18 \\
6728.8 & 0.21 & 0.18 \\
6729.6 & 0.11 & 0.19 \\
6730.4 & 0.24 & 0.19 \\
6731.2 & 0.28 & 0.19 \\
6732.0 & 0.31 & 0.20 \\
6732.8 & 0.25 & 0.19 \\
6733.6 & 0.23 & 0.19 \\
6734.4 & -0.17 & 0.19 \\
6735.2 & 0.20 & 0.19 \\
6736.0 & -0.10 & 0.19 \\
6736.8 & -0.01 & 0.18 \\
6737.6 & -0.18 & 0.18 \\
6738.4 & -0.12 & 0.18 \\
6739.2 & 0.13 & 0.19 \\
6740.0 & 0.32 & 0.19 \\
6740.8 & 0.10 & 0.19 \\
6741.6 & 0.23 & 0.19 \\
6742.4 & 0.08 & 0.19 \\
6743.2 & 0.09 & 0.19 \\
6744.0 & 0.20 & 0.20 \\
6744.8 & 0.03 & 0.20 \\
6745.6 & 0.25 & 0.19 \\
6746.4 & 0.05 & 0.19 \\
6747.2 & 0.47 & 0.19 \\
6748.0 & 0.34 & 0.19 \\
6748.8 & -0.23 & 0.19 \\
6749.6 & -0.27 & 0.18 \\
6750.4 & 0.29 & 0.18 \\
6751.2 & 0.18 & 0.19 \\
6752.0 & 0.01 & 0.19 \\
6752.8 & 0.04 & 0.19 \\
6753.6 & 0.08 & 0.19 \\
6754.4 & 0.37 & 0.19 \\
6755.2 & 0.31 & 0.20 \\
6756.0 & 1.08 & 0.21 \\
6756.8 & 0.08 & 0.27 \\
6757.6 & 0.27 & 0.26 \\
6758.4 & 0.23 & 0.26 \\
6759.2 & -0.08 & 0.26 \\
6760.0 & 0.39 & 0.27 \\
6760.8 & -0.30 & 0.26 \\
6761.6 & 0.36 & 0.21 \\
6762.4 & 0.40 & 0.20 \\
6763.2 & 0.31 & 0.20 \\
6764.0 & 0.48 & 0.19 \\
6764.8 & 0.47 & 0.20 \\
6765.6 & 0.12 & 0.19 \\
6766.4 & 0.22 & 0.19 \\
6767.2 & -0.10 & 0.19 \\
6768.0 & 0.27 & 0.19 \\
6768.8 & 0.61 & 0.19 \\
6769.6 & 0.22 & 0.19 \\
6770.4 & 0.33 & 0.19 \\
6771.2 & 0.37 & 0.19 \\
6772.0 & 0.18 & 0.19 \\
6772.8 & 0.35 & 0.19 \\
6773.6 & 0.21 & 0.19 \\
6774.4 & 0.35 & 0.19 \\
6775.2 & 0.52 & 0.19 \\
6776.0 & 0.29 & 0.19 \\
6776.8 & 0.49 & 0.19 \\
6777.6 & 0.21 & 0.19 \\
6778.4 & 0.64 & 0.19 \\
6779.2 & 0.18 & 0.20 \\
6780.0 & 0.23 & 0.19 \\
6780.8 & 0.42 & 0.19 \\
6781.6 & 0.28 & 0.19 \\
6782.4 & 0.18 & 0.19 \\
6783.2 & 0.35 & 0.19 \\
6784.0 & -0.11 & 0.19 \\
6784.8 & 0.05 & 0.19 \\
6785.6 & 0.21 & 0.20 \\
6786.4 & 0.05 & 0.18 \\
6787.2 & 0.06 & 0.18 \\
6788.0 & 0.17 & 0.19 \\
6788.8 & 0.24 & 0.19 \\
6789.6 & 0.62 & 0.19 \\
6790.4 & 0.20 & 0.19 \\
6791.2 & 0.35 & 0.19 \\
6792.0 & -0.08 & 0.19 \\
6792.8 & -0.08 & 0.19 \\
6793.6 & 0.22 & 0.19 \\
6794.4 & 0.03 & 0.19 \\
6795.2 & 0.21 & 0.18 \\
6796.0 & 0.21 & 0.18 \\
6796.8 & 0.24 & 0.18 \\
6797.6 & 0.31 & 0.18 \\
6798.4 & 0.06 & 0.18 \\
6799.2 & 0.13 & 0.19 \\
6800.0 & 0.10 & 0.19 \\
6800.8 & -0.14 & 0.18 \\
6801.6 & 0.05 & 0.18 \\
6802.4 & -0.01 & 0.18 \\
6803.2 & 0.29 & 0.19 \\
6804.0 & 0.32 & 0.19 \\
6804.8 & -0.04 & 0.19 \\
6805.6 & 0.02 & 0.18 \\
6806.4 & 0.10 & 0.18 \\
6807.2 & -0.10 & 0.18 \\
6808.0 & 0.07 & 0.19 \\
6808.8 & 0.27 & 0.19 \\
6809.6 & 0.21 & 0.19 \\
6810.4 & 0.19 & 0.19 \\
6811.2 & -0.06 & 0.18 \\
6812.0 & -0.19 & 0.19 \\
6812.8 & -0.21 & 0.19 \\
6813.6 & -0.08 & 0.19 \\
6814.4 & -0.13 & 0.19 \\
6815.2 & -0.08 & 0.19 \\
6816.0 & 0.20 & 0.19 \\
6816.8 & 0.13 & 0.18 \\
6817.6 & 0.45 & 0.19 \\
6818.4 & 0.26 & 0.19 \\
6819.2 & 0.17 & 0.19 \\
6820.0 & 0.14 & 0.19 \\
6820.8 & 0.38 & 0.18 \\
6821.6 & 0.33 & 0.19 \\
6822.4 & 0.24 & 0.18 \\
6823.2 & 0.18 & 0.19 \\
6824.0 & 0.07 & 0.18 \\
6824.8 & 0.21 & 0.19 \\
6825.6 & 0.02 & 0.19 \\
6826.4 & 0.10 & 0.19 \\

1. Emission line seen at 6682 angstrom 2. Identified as [O II] 3727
